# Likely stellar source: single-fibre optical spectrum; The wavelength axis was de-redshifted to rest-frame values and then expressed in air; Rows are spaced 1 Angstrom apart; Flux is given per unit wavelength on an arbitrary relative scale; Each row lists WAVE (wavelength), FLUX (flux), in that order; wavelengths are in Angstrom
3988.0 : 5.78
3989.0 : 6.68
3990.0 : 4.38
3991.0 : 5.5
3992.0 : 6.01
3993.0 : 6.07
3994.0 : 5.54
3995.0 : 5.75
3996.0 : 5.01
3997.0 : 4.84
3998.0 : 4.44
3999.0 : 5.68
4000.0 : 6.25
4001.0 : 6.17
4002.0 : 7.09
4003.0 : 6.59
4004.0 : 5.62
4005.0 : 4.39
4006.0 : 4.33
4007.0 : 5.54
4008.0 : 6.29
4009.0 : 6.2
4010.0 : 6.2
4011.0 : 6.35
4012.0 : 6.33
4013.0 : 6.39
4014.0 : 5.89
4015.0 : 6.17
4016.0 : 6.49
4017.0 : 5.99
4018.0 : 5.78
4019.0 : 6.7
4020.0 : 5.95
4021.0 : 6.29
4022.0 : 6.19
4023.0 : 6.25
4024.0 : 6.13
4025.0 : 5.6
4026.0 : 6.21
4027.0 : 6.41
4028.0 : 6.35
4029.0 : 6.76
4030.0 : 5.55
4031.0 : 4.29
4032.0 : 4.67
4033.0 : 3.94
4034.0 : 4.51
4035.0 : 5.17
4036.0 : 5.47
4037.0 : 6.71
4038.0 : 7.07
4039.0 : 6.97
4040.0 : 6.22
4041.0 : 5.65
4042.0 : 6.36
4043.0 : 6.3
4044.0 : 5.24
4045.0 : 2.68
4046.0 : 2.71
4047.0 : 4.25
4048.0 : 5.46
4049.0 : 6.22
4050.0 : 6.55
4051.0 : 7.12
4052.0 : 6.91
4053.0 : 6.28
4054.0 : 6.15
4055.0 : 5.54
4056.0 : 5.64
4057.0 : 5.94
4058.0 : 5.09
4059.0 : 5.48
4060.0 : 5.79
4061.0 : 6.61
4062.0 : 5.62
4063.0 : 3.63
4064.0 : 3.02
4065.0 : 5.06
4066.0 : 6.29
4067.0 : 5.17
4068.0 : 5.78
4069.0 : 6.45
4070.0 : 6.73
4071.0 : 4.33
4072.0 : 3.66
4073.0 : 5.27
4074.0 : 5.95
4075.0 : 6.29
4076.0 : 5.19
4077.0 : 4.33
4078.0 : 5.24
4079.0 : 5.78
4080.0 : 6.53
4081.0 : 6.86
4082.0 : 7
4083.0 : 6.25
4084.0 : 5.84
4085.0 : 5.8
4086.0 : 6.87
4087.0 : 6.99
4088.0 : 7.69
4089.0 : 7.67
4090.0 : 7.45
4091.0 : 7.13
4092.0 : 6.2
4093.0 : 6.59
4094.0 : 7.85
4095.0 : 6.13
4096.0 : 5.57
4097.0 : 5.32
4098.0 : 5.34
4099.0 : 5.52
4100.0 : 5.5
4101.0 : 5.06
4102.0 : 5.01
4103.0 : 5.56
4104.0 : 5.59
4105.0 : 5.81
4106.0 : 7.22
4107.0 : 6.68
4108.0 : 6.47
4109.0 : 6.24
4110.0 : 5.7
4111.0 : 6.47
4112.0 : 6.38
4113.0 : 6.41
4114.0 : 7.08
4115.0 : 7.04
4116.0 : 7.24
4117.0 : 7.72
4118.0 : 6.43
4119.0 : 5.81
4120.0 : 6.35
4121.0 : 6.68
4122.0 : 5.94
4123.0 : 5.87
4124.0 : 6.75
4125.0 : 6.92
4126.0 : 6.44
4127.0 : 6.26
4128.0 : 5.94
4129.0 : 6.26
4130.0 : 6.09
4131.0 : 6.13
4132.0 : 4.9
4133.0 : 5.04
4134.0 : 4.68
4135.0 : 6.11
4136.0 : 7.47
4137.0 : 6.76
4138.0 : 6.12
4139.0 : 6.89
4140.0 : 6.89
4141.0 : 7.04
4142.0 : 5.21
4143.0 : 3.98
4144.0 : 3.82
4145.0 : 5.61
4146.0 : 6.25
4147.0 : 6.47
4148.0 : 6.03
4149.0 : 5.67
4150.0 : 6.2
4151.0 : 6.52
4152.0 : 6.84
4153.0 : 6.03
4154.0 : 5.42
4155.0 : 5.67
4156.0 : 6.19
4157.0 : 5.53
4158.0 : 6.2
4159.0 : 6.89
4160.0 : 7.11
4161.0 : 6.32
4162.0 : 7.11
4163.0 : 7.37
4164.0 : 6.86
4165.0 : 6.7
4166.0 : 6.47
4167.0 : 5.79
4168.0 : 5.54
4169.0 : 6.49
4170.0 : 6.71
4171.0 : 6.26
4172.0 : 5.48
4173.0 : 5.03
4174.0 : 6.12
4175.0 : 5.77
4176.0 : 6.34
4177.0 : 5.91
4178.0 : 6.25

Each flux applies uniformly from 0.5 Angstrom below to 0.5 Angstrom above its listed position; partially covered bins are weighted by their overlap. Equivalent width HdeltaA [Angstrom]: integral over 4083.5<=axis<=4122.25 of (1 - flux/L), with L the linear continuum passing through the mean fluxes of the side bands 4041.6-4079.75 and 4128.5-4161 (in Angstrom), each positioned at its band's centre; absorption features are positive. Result -4.4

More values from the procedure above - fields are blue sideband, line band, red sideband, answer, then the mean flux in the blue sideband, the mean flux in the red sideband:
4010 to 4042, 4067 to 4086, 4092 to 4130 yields 1.2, 5.96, 6.24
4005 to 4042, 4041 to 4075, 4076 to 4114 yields 3.4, 5.9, 6.22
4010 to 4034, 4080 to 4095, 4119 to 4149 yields -2.1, 5.92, 6.02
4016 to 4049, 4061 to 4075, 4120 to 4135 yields 1.3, 5.64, 6.01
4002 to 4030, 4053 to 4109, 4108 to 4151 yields 2.2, 6.06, 6.18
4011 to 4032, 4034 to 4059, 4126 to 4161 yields 1.4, 6.06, 6.02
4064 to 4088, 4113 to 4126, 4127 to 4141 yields -1.3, 5.79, 6.14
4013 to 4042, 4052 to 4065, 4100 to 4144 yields 1.2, 5.92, 6.17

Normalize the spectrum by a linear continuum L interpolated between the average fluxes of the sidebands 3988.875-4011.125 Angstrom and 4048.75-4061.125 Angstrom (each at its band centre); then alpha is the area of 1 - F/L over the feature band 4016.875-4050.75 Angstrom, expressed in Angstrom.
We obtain 1.4 Angstrom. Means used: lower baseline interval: 5.66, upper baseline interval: 6.08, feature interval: 5.67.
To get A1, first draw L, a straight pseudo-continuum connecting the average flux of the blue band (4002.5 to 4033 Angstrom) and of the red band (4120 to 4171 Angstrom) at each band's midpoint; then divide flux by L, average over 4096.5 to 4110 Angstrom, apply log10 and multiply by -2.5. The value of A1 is 0.053 mag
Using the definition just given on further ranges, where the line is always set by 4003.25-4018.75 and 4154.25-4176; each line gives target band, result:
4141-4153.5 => 0.08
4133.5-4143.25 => 0.00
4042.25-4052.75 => 0.11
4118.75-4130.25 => -0.02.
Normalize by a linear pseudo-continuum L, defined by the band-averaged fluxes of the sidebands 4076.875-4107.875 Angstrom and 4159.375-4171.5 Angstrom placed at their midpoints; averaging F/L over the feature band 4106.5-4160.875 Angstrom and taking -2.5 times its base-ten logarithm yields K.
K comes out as 0.04 mag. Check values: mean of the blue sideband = 6.23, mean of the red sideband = 6.56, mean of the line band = 6.2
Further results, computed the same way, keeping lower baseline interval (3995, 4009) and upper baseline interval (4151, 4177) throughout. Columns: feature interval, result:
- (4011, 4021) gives -0.10 mag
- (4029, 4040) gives 0.04 mag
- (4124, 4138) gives 0.00 mag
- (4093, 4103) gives 0.04 mag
